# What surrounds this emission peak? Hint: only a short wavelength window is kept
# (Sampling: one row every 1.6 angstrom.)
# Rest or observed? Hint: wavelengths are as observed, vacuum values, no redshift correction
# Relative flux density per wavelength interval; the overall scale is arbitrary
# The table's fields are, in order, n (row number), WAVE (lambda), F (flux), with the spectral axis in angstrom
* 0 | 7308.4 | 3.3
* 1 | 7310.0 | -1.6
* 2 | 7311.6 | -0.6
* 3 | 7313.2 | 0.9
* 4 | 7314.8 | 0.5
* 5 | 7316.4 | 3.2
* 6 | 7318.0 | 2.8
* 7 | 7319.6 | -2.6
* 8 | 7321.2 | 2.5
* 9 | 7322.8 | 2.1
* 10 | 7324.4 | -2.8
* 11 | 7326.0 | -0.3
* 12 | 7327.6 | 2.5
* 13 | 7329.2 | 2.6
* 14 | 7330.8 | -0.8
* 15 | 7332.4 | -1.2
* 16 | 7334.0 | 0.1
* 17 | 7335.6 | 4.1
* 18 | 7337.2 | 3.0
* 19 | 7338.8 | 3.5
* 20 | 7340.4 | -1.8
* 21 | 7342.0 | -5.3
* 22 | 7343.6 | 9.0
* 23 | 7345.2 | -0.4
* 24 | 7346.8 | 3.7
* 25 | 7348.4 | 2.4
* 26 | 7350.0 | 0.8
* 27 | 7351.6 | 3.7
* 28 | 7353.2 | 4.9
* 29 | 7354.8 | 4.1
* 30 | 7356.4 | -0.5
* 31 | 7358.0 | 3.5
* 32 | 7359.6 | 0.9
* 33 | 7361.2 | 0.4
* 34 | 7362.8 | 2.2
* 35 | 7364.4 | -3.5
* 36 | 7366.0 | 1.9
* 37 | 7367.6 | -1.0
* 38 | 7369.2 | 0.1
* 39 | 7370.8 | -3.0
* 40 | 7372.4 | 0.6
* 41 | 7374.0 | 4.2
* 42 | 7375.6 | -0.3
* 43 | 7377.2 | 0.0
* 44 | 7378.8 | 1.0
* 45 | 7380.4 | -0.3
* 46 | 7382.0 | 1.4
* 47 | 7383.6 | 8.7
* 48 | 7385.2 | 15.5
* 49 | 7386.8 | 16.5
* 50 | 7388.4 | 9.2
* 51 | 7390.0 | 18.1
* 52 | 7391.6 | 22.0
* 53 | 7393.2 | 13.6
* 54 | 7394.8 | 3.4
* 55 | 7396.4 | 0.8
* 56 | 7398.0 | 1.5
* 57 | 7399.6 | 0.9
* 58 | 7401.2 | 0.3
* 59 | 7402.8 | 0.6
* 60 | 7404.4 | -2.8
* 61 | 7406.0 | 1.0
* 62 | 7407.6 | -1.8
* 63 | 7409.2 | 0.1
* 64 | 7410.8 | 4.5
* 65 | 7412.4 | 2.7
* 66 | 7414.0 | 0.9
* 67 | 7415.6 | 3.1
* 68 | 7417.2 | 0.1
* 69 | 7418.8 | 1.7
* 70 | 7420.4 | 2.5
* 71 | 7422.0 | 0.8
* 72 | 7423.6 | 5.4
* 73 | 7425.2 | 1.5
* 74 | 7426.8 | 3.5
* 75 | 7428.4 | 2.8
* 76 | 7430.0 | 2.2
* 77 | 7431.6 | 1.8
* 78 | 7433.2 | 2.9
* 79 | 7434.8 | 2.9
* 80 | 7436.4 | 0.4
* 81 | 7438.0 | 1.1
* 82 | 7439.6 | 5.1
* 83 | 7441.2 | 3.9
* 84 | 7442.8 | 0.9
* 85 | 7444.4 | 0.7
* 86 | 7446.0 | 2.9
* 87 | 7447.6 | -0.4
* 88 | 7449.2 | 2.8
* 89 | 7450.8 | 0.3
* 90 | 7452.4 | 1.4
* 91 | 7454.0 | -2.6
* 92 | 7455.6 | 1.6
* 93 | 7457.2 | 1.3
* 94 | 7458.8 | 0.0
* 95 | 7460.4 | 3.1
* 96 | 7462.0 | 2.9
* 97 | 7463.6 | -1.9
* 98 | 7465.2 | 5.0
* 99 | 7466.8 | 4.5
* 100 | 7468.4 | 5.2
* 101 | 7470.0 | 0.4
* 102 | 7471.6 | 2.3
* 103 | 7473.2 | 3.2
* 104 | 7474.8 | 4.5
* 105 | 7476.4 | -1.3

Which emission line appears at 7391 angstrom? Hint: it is [O II] 3727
